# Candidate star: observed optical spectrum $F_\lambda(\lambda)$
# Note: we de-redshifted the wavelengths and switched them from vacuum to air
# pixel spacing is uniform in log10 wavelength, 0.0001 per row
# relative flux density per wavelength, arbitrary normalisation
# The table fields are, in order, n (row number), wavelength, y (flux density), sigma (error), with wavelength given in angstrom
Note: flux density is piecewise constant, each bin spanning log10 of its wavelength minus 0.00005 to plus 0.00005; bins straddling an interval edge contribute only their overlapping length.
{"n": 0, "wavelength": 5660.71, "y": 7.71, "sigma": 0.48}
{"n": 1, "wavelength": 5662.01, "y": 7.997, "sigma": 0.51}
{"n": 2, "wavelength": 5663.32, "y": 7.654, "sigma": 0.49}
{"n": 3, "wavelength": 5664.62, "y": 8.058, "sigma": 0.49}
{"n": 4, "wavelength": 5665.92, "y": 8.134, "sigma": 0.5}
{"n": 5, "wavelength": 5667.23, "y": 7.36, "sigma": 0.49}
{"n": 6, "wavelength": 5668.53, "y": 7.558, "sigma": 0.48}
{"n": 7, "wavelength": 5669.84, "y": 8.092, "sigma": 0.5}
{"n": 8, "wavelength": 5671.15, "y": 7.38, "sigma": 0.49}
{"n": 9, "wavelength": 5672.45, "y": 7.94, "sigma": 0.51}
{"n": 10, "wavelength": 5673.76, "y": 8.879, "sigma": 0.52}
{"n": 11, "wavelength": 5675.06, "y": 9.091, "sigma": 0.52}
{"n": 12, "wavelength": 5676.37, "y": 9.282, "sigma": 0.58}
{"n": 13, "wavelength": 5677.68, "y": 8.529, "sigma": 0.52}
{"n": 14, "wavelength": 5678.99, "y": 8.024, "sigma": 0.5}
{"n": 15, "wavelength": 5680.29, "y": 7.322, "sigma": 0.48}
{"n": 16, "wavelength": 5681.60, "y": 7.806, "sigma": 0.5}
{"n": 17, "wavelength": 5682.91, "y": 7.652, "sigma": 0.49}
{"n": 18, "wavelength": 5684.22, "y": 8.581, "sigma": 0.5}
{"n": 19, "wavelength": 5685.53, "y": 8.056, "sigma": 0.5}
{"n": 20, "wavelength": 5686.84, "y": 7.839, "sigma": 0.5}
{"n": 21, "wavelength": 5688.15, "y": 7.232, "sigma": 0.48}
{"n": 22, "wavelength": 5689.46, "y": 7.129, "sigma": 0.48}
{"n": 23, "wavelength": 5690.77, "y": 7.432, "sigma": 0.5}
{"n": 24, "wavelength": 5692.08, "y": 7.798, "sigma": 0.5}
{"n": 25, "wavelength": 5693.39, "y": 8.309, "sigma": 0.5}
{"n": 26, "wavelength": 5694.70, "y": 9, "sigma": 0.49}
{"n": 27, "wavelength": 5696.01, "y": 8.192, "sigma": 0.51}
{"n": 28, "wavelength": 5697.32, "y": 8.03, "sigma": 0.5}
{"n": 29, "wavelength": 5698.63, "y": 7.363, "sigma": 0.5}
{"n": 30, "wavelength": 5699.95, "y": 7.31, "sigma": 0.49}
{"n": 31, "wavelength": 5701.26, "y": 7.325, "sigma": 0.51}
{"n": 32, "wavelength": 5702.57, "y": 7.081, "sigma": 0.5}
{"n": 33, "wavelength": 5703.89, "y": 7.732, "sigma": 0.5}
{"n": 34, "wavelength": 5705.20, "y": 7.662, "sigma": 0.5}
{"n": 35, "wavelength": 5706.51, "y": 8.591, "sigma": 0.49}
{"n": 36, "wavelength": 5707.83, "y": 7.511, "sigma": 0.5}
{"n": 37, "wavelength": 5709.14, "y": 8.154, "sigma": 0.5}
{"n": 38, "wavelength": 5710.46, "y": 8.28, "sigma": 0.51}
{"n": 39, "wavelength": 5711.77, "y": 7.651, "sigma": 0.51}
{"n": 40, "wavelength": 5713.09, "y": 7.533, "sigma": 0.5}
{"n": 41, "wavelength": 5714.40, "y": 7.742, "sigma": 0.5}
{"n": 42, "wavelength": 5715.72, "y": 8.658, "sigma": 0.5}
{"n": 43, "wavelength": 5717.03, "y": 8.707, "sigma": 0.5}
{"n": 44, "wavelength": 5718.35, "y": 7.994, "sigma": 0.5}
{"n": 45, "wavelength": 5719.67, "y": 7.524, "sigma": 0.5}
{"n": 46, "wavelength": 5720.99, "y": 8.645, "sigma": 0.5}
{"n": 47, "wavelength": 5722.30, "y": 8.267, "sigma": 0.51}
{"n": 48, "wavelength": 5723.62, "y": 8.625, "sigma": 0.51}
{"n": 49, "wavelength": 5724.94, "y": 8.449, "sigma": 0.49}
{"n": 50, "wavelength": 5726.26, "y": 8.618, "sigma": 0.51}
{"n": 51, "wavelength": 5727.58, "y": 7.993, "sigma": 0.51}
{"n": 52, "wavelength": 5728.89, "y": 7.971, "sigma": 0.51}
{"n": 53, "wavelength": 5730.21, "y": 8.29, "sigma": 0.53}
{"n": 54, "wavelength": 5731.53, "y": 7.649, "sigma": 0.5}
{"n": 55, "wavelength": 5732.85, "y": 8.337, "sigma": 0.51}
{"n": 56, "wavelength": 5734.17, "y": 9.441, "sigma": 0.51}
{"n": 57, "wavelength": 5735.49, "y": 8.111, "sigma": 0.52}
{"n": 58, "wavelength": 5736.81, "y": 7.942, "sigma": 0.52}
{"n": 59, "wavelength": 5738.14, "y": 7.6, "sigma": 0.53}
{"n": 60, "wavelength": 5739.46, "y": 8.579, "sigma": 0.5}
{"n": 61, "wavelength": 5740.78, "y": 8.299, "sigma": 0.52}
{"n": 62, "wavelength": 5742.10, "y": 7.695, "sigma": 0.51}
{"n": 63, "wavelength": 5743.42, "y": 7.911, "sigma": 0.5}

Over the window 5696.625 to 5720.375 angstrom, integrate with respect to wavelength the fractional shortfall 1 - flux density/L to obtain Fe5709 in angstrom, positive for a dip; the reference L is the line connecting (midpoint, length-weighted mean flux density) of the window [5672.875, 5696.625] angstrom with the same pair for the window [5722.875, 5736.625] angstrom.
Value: 1.17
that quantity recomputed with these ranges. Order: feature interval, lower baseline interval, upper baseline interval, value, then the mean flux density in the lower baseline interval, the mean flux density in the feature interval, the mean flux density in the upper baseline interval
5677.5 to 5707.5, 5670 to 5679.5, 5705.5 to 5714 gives 1.4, 8.43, 7.81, 7.94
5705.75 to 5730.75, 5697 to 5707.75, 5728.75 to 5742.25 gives -0.9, 7.61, 8.17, 8.2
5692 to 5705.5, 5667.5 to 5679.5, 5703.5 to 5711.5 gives 0.4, 8.28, 7.8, 7.99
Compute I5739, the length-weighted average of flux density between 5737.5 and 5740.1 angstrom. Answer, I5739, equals 8.09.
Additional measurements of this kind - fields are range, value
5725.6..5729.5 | 8.21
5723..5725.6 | 8.53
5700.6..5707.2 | 7.68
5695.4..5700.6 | 7.71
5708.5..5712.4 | 8.03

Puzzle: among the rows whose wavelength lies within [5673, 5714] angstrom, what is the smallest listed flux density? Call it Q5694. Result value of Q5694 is 7.081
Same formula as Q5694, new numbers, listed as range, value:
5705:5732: 7.511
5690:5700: 7.31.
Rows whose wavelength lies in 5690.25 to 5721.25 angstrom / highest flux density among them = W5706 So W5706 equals 9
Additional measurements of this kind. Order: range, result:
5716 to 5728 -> 8.707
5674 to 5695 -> 9.282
